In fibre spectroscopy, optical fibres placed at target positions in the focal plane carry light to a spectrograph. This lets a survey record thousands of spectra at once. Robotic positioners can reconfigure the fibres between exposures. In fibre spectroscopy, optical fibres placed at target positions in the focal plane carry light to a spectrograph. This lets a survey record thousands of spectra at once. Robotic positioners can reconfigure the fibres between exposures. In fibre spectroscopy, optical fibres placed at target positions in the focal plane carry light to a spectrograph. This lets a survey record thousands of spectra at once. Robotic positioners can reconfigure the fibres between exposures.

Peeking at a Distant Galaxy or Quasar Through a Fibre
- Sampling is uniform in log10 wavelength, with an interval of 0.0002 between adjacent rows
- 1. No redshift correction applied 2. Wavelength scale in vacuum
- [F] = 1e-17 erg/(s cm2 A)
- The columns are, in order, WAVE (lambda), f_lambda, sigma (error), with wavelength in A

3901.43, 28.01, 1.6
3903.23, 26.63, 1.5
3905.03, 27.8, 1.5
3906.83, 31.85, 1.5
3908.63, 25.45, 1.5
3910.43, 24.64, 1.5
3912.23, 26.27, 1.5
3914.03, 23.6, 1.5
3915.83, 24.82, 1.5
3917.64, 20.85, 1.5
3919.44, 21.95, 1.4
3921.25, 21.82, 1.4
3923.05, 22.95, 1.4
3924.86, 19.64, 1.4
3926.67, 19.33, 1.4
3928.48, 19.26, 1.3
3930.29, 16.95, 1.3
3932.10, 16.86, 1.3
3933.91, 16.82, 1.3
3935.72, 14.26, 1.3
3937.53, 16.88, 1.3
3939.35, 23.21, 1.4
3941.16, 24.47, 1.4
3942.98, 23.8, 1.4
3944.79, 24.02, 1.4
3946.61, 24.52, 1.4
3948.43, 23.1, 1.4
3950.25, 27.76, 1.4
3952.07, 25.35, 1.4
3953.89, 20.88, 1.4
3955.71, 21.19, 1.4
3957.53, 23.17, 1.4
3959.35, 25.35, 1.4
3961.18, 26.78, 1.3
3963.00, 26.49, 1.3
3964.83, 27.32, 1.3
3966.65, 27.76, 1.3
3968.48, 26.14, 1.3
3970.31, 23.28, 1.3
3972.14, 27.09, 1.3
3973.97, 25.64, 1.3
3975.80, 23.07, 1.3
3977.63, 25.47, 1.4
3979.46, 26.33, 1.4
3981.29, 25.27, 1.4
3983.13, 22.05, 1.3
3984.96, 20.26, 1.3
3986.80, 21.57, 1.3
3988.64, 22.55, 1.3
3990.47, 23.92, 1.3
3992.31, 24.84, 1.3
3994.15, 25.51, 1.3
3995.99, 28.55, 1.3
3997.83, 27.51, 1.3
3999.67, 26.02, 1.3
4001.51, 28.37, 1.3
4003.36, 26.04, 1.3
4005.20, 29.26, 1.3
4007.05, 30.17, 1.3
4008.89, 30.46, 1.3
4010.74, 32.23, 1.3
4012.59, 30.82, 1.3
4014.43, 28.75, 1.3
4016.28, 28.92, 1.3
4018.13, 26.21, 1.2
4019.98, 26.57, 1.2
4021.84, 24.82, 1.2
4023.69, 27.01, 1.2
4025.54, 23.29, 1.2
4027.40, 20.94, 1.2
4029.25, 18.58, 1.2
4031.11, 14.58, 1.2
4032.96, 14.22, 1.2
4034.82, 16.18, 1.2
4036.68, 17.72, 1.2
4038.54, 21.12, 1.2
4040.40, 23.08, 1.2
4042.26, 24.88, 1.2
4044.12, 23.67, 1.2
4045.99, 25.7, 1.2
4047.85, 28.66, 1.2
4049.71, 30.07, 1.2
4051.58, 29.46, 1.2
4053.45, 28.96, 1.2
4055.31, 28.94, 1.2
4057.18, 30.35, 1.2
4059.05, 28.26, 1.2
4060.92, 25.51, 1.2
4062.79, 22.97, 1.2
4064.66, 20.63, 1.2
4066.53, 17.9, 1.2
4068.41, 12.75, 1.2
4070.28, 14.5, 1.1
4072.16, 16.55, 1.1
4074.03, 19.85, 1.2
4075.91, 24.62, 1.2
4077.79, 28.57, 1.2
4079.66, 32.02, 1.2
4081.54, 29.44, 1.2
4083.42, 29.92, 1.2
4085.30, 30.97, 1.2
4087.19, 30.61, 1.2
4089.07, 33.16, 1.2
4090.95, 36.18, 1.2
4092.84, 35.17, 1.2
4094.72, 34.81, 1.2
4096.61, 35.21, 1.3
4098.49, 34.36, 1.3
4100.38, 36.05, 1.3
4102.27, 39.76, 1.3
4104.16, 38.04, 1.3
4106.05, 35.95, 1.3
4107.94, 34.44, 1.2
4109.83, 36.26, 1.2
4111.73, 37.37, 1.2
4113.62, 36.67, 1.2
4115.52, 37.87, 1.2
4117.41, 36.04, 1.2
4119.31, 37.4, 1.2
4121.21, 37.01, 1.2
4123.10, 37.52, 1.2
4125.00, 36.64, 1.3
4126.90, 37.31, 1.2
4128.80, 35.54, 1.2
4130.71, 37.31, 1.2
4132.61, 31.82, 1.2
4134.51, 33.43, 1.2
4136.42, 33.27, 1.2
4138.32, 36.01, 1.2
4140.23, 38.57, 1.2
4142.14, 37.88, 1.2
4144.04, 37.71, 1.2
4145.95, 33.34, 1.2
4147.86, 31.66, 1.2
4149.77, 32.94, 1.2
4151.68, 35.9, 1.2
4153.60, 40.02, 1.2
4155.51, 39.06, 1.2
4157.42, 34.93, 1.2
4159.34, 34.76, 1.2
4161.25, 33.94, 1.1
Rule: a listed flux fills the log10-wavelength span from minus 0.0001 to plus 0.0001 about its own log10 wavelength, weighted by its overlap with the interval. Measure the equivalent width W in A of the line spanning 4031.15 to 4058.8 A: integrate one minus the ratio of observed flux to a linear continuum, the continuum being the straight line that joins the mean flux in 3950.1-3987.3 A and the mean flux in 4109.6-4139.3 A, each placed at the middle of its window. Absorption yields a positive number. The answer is 5.5 A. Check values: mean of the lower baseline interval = 24.6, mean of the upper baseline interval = 36.1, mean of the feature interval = 24.3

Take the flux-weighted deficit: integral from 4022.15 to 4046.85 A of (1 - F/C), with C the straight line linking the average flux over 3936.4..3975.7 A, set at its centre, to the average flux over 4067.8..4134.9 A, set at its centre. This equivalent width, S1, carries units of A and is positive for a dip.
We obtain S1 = 6.8 A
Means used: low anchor 24.4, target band 20.9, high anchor 32.6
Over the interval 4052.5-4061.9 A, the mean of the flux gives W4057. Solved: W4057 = 28.4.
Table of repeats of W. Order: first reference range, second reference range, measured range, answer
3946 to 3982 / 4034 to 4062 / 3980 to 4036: 1.11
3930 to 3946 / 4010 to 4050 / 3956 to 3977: -4.36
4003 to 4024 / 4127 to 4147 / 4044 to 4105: 7.12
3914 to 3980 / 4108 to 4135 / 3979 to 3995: 1.52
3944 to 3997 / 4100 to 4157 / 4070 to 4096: 3.37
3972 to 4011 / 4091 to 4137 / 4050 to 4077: 7.31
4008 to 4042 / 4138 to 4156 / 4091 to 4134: -4.79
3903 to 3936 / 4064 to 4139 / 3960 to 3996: 0.64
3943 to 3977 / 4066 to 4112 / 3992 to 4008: -0.55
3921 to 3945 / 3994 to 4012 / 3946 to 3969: -2.14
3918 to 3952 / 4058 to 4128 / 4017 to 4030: 1.26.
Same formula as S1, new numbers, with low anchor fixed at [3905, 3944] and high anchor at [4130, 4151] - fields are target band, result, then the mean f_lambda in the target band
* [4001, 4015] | -1.39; 29.6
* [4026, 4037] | 4.29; 17.3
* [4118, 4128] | -0.97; 37.1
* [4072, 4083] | 1.81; 26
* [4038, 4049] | 1.63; 24.8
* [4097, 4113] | -1.82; 36.5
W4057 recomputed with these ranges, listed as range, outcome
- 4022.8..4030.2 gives 22.4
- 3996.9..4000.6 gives 26.8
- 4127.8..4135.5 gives 34.5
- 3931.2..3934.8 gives 16.8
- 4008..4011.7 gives 31.3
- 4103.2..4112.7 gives 36.4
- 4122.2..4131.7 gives 36.8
